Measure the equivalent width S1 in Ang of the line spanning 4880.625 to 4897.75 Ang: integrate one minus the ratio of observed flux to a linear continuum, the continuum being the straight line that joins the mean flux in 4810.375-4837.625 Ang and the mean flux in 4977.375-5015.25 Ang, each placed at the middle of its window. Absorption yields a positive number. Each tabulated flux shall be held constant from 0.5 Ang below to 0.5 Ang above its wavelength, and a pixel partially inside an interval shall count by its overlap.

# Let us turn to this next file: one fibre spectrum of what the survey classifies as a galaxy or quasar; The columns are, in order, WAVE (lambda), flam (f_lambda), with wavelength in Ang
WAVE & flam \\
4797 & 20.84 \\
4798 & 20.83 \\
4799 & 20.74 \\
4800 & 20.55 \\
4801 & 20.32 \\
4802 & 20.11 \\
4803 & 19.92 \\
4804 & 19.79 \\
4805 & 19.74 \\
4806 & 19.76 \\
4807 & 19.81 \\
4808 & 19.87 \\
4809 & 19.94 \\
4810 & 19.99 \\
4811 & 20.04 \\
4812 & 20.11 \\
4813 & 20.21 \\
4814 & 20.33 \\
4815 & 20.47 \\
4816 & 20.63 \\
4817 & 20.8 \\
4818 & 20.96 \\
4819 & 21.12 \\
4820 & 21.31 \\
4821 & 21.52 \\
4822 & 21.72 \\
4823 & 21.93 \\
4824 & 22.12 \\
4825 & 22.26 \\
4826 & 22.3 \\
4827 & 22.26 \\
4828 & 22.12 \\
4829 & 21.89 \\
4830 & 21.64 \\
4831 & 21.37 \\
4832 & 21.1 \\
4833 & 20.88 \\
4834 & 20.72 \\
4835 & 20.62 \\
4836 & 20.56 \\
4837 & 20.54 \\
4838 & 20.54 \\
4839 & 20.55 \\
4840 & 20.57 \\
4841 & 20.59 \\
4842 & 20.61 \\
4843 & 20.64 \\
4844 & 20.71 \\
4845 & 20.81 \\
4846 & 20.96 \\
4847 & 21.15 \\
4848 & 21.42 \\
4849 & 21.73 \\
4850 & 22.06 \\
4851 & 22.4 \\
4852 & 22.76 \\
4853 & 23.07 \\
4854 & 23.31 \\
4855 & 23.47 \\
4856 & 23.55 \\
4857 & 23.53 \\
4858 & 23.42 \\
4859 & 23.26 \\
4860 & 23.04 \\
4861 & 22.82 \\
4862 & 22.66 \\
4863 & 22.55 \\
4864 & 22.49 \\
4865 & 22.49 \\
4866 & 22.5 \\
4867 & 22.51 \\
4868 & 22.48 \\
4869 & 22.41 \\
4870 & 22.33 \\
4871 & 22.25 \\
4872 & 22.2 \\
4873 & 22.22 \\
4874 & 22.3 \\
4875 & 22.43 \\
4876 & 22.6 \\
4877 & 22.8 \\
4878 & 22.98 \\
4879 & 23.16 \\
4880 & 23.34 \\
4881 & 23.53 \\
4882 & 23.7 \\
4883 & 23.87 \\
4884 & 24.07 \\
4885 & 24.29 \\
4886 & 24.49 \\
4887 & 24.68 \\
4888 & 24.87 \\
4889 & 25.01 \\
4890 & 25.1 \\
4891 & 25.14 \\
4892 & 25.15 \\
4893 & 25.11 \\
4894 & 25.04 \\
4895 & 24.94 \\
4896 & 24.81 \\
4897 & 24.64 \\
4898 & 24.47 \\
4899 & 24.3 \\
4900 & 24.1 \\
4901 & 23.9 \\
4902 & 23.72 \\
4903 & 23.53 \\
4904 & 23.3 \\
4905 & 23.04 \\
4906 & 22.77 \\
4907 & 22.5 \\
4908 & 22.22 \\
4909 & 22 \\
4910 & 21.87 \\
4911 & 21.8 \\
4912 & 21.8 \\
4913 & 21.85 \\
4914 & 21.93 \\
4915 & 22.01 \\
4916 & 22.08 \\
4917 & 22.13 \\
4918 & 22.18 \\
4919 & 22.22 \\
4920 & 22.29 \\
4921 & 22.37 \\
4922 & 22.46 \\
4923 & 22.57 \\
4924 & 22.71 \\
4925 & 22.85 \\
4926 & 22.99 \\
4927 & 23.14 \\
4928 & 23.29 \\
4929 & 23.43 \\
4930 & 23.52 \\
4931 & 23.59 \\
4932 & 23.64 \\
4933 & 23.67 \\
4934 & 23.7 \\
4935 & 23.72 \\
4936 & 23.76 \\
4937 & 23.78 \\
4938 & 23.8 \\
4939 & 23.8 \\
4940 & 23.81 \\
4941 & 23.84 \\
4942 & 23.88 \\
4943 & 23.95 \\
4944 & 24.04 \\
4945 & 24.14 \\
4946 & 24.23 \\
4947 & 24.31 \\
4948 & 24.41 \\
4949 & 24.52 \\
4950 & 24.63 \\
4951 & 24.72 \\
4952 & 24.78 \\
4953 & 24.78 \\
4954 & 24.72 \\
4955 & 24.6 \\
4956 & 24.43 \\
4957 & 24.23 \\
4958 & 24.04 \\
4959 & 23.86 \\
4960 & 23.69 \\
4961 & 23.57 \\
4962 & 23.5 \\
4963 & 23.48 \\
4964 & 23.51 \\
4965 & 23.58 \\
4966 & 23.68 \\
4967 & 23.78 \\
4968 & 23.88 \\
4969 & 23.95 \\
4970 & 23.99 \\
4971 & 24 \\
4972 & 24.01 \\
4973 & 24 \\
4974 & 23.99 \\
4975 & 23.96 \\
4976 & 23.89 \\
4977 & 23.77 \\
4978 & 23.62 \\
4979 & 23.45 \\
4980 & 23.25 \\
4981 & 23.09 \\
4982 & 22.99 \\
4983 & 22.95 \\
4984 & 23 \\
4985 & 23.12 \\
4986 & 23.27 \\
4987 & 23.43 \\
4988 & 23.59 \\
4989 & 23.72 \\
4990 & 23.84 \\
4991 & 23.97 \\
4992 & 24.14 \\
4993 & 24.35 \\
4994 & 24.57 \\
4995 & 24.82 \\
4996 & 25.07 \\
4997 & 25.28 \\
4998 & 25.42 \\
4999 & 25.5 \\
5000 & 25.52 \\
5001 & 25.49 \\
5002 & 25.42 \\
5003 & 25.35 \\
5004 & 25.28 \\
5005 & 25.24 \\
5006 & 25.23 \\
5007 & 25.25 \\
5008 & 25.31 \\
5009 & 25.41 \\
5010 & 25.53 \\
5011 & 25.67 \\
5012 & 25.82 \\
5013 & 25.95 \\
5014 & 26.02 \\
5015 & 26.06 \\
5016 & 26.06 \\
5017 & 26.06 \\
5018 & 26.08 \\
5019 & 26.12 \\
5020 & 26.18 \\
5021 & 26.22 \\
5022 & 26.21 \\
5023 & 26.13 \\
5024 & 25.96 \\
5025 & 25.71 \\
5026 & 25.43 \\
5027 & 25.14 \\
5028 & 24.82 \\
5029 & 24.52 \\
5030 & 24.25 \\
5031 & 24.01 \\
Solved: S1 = -1.6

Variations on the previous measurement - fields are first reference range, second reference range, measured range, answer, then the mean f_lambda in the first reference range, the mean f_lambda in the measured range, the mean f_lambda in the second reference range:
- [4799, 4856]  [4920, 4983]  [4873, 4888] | -0.8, 21.1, 23.5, 23.7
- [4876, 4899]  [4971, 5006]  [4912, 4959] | 1.5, 24.3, 23.5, 24.2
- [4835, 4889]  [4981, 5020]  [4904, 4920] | 0.8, 22.5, 22.2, 24.9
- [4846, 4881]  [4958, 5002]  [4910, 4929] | 0.7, 22.6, 22.4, 24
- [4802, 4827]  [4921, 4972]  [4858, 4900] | -2.5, 20.7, 23.5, 23.8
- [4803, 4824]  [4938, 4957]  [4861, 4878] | -0.3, 20.5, 22.5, 24.3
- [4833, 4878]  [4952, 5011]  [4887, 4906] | -1.4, 22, 24.4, 24.2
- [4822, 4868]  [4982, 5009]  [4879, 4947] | -1.3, 21.9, 23.5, 24.5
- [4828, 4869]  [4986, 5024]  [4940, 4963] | -0.1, 21.9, 24.2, 25.3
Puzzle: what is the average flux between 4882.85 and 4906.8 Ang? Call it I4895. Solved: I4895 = 24.3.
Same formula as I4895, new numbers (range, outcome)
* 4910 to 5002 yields 23.7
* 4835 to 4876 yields 22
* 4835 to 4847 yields 20.7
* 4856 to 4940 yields 23.2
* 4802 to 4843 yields 20.8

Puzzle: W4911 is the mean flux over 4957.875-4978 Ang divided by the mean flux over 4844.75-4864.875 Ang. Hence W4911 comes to 1.06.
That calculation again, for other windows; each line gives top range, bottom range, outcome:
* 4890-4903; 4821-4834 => 1.13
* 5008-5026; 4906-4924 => 1.17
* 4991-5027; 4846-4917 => 1.10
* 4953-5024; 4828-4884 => 1.11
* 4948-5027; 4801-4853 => 1.17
